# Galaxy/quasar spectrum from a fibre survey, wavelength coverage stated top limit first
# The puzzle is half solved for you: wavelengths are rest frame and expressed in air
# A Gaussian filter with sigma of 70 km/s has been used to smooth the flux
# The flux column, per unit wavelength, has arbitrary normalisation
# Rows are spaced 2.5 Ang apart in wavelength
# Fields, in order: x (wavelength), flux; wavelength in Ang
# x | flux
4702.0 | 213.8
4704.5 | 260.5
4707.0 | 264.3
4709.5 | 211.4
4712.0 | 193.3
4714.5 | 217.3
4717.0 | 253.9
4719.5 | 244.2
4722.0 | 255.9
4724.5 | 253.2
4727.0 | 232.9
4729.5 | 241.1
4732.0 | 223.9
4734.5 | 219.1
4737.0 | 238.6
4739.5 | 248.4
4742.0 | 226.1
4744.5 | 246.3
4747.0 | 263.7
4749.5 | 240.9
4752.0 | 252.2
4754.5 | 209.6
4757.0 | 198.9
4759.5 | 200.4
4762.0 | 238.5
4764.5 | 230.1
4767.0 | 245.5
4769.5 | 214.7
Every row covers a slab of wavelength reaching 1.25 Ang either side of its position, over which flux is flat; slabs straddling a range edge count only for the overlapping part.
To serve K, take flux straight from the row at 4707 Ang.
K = 264.3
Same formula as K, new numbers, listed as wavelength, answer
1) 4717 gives 253.9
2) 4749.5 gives 240.9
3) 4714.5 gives 217.3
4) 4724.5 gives 253.2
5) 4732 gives 223.9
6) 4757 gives 198.9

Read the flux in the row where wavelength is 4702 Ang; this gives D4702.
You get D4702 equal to 213.8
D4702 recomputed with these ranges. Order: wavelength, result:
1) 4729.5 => 241.1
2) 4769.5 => 214.7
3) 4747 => 263.7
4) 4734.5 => 219.1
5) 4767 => 245.5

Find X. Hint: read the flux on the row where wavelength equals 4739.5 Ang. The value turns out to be 248.4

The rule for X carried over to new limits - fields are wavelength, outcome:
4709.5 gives 211.4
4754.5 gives 209.6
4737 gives 238.6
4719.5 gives 244.2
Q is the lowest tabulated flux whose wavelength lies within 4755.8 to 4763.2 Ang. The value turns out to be 198.9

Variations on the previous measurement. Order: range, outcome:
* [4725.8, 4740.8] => 219.1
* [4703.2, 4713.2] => 193.3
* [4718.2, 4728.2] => 232.9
